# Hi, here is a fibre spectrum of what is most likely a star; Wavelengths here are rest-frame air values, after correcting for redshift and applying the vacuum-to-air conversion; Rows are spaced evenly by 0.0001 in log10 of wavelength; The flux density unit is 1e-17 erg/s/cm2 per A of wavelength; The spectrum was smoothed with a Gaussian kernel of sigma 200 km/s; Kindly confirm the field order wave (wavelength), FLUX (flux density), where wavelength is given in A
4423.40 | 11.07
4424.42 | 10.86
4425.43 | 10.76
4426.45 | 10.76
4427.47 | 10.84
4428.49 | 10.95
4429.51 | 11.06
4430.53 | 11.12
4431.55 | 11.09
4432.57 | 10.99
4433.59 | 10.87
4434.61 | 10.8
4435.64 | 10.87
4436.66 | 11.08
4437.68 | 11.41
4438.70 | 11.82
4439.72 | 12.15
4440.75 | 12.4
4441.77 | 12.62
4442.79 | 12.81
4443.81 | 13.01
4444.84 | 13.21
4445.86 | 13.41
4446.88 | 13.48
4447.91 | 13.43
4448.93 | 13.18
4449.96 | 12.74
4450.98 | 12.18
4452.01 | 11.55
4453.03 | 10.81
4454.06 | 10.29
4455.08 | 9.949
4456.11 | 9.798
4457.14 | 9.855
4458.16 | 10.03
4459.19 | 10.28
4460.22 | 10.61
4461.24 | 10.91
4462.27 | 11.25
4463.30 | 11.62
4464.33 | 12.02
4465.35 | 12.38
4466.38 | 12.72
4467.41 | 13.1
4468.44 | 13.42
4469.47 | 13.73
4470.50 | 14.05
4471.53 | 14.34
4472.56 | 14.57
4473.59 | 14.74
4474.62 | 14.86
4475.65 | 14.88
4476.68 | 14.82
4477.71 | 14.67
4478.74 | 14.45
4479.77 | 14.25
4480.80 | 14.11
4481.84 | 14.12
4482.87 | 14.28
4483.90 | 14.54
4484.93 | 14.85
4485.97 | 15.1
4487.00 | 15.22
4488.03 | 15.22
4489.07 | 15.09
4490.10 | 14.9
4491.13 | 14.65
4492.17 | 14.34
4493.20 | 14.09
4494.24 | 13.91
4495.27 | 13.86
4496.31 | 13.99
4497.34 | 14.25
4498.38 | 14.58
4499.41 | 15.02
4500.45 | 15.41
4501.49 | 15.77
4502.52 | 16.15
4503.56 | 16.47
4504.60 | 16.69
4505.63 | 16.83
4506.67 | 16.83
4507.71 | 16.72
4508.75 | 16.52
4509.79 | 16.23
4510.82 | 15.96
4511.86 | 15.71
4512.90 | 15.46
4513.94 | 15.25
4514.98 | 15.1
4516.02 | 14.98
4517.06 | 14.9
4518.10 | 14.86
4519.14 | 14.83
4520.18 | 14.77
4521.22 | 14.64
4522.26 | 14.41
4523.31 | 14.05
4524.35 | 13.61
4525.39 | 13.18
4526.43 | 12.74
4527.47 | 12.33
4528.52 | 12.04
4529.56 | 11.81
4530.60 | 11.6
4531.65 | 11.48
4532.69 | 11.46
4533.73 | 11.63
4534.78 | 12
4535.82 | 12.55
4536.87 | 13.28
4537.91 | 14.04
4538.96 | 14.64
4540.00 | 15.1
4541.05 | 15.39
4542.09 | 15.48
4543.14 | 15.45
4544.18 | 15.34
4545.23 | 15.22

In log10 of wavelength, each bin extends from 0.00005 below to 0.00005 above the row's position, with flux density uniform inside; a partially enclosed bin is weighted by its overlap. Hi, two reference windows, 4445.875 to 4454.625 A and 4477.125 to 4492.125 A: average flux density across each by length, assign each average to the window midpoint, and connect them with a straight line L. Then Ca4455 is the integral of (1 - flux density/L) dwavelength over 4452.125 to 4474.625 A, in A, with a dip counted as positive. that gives 2.1 A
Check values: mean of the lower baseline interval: 12.3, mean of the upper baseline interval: 14.7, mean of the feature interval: 12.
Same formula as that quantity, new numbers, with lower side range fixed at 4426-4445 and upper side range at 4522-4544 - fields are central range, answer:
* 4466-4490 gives -4.1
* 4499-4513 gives -3.7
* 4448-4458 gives 0.5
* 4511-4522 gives -1.8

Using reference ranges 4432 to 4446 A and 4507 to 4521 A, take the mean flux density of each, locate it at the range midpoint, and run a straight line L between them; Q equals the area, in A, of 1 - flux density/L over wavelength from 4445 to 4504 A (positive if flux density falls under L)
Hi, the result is 0.7 A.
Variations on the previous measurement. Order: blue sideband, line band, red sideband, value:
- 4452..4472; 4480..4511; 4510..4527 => -4.0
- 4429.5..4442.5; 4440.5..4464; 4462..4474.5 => 1.2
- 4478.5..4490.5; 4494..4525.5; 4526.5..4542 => -3.3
